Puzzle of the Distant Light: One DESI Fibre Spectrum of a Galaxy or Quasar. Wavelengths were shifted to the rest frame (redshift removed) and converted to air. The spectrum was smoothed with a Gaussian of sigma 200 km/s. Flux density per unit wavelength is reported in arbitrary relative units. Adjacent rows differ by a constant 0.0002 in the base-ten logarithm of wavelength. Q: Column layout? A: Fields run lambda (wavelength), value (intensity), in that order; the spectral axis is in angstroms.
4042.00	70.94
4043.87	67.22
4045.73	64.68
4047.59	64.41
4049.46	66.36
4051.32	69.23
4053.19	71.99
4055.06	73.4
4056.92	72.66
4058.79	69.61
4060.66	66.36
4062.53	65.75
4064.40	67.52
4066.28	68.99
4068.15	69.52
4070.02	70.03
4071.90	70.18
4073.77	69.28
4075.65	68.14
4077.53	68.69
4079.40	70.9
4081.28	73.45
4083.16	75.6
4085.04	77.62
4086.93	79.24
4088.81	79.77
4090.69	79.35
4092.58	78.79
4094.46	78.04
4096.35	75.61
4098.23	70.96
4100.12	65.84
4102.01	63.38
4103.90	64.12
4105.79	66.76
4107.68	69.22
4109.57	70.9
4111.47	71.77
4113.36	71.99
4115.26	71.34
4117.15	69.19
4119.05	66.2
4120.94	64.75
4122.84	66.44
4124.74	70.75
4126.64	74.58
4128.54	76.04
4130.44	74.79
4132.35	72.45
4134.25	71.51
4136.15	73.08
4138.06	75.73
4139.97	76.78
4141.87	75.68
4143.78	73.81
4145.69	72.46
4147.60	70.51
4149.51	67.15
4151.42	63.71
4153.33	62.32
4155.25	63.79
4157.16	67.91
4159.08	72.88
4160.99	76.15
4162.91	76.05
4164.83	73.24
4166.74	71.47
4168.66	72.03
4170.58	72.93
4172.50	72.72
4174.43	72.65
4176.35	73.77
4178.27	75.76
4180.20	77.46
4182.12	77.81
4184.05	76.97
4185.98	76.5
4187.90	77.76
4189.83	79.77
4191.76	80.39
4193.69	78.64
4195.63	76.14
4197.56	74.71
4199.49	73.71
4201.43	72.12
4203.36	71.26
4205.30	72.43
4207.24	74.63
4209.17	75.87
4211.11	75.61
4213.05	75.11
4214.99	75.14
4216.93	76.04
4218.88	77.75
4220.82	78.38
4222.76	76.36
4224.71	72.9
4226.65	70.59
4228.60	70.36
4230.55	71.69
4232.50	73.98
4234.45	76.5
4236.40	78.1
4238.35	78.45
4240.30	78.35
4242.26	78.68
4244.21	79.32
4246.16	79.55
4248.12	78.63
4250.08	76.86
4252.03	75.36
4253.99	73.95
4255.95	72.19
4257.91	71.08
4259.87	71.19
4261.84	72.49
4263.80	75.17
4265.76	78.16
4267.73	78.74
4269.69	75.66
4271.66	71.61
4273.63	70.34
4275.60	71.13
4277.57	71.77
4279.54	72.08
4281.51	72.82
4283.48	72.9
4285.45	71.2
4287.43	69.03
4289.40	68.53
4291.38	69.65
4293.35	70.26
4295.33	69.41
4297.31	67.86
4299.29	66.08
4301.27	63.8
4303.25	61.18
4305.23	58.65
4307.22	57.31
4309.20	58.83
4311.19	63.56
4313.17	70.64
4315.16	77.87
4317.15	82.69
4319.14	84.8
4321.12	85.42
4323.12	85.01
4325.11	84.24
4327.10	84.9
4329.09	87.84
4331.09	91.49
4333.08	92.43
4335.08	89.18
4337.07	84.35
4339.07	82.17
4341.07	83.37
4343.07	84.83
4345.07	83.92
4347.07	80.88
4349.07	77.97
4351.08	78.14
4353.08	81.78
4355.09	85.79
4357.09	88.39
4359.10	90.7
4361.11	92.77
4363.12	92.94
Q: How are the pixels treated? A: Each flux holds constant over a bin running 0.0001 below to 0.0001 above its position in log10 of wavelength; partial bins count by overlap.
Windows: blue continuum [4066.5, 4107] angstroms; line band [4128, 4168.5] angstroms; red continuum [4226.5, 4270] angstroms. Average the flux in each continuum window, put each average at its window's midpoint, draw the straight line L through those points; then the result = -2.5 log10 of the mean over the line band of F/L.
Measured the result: 0.02 mag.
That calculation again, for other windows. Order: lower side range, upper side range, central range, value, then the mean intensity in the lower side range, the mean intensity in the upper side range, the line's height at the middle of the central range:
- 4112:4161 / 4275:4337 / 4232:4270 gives -0.05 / 70.8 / 74.2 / 73.1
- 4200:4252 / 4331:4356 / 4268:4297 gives 0.12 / 75.6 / 84.1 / 79.6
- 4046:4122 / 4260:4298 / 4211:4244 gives -0.06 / 70.6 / 72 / 71.7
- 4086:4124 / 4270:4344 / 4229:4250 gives -0.05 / 71.2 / 74.9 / 73.6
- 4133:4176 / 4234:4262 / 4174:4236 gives -0.02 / 71.6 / 76.1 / 74.1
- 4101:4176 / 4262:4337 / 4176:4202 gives -0.07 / 70.8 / 74.3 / 71.9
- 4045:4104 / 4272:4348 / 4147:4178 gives 0.03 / 71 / 75.3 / 72.6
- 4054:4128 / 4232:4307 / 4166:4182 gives -0.03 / 71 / 72.5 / 71.7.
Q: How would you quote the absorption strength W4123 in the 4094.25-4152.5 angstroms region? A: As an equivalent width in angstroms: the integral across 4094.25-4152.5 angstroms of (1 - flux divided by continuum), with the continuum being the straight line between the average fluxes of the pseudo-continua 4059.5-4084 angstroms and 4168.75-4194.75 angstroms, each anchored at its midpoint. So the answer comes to 1.6 angstroms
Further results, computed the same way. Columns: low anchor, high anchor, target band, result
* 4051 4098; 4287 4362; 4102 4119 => 1.0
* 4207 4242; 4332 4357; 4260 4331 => 6.7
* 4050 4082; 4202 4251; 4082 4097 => -1.6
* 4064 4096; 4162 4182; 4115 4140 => 0.7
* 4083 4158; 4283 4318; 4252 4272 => -1.7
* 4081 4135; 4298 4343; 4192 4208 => 0.0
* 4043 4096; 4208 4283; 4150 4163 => 0.8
